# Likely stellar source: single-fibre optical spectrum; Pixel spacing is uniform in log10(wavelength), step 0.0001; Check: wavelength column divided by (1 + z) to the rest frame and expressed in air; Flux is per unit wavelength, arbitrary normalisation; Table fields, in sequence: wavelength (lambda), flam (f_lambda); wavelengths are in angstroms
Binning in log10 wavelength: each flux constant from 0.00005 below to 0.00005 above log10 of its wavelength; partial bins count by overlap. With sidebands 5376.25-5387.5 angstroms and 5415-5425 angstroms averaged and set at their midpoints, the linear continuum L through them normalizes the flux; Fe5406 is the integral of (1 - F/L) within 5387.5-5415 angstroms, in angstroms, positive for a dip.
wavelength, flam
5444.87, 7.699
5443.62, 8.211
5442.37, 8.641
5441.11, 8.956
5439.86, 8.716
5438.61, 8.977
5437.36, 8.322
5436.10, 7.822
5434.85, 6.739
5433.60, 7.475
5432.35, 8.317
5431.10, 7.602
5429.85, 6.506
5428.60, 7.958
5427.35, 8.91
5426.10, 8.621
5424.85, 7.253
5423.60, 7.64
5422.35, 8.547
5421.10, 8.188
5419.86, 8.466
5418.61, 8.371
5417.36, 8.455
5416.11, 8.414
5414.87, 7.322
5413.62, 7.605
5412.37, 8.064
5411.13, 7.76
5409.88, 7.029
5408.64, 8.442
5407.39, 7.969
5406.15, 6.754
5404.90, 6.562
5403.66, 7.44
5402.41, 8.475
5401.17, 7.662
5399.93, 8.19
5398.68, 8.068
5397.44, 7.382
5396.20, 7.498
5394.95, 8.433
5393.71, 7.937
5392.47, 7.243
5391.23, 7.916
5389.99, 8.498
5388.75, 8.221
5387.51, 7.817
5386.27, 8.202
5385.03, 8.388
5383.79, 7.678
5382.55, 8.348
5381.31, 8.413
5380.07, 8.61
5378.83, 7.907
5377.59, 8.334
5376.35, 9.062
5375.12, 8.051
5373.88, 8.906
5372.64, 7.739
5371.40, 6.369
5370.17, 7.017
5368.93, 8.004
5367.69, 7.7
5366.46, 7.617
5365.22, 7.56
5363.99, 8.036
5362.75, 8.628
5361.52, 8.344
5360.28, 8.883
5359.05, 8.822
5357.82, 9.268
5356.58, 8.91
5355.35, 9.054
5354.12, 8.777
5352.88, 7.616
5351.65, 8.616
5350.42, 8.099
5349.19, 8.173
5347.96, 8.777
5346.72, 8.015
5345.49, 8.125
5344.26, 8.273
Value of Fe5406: 1.5 angstroms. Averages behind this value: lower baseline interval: 8.26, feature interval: 7.76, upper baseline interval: 8.17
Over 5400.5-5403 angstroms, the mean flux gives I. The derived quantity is 8.09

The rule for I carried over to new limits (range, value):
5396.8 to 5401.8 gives 7.84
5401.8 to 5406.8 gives 7.31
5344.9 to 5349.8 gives 8.26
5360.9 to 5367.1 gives 8.04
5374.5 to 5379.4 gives 8.35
